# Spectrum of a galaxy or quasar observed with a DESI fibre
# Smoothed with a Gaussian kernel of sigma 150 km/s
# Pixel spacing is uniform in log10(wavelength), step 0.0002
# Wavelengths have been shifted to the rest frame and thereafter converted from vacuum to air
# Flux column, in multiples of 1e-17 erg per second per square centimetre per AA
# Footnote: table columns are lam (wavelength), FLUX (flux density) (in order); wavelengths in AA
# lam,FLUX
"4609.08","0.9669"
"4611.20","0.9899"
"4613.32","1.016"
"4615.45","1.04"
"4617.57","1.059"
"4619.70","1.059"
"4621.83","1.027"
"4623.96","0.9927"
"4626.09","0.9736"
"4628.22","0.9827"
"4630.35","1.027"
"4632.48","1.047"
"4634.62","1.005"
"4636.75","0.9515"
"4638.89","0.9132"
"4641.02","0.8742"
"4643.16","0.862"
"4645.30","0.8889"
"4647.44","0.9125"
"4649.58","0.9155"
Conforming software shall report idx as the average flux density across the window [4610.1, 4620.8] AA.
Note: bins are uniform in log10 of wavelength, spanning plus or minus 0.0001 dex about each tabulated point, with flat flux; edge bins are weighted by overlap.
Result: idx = 1.03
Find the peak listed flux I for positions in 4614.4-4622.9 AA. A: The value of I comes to 1.059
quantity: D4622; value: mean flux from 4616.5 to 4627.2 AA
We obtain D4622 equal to 1.02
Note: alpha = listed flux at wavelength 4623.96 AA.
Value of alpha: 0.9927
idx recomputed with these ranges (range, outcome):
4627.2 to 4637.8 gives 1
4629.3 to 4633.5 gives 1.04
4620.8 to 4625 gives 1.01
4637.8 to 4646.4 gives 0.885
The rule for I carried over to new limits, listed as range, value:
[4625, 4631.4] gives 1.027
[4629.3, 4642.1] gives 1.047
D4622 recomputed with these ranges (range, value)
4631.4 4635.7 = 1.03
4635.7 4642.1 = 0.913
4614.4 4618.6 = 1.05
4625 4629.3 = 0.979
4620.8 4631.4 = 1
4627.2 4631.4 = 1.01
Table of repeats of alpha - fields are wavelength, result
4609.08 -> 0.9669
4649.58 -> 0.9155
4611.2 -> 0.9899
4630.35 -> 1.027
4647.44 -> 0.9125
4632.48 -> 1.047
